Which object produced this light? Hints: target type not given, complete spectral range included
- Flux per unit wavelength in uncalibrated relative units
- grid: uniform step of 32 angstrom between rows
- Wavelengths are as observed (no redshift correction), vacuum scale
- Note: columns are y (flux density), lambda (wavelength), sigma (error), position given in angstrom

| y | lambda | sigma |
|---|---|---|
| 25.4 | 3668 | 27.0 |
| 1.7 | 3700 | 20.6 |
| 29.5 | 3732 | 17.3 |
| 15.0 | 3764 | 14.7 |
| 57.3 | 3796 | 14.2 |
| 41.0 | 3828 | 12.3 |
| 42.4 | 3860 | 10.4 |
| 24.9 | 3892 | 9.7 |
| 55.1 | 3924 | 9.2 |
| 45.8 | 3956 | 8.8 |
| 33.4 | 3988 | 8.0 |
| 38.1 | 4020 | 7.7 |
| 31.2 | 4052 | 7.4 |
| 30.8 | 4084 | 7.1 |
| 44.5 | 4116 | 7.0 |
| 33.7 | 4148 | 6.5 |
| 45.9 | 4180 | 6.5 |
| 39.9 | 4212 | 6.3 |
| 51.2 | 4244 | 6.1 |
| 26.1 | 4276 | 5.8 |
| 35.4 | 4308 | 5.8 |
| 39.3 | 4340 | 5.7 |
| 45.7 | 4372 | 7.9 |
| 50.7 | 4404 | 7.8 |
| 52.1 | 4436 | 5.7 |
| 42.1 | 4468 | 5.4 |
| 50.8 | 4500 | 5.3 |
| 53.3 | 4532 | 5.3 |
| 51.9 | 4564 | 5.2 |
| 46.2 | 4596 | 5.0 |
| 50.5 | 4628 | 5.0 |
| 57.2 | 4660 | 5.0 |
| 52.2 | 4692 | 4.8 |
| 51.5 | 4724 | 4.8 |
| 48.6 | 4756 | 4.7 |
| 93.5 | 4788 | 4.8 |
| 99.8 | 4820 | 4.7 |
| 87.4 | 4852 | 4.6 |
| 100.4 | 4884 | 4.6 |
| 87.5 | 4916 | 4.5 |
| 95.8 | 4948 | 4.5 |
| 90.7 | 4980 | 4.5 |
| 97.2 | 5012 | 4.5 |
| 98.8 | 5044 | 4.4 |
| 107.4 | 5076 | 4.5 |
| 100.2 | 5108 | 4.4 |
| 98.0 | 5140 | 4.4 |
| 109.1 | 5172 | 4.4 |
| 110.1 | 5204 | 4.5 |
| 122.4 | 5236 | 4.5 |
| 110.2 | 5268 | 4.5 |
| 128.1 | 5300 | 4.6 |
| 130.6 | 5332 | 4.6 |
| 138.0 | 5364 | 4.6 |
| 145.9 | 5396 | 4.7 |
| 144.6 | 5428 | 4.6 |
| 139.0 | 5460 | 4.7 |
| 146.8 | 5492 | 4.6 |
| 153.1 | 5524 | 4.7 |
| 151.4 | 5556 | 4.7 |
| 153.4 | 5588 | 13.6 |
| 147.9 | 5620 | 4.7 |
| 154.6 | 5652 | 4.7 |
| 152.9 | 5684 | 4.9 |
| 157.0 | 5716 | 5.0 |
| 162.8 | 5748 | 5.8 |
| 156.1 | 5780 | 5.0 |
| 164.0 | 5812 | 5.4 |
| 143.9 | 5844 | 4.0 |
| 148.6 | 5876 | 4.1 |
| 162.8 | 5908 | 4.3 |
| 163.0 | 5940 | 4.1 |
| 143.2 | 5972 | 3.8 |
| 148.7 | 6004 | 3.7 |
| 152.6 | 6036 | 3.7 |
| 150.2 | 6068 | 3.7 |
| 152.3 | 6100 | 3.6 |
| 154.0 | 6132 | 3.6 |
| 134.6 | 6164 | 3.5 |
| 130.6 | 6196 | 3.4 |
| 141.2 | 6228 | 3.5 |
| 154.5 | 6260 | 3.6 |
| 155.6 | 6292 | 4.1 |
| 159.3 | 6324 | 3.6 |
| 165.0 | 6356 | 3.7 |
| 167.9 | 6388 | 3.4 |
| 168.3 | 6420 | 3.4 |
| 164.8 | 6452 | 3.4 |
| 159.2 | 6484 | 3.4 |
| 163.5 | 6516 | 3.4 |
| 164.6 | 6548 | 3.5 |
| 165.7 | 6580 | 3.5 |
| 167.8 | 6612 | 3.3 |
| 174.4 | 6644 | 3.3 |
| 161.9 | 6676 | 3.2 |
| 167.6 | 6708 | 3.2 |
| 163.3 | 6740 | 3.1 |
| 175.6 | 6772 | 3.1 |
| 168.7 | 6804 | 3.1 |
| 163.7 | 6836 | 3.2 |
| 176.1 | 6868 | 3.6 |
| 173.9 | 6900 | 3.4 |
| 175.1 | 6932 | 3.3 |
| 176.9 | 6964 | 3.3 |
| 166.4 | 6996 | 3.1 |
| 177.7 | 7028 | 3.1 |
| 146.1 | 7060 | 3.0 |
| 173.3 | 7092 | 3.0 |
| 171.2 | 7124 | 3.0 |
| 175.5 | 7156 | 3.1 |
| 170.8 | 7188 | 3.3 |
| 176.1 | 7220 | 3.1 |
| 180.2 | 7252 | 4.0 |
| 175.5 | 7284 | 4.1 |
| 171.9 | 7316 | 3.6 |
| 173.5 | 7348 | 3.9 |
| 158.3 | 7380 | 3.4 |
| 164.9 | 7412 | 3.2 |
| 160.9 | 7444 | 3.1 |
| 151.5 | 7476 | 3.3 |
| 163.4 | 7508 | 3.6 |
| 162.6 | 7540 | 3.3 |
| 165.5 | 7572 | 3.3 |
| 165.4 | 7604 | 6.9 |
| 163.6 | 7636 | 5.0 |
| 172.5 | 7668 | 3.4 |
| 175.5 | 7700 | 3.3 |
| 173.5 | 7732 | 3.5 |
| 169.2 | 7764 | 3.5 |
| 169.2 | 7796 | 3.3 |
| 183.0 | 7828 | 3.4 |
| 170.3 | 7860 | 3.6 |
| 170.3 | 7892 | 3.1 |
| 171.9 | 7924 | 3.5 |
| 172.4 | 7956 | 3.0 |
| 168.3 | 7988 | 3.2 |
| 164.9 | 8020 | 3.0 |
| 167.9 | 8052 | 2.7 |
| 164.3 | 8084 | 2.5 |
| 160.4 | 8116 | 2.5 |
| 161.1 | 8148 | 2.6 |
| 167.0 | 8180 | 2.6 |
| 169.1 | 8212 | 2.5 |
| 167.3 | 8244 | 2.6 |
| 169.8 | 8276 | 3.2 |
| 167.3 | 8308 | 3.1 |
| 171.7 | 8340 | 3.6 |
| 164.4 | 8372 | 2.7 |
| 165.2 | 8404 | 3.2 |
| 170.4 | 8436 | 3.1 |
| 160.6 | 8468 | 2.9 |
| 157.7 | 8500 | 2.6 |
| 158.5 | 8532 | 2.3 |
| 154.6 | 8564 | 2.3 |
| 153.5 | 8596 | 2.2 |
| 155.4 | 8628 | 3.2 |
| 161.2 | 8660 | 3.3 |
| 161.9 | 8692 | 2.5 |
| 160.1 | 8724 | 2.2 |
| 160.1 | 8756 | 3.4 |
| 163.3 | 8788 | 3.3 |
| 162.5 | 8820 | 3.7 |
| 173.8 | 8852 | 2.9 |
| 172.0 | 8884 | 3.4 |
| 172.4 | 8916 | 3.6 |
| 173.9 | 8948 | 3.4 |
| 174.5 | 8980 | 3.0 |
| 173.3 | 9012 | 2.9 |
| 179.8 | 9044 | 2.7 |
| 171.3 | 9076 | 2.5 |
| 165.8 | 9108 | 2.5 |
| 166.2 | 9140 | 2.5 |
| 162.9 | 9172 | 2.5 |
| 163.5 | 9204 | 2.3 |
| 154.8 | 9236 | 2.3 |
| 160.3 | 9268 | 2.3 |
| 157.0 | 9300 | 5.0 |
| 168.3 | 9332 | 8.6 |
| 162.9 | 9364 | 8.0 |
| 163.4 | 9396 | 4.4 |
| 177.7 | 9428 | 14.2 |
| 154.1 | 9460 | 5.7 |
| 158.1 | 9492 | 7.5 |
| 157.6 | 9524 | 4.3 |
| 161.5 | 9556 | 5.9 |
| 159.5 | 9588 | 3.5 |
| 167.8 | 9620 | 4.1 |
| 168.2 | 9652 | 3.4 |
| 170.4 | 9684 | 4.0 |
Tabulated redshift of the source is 0.20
